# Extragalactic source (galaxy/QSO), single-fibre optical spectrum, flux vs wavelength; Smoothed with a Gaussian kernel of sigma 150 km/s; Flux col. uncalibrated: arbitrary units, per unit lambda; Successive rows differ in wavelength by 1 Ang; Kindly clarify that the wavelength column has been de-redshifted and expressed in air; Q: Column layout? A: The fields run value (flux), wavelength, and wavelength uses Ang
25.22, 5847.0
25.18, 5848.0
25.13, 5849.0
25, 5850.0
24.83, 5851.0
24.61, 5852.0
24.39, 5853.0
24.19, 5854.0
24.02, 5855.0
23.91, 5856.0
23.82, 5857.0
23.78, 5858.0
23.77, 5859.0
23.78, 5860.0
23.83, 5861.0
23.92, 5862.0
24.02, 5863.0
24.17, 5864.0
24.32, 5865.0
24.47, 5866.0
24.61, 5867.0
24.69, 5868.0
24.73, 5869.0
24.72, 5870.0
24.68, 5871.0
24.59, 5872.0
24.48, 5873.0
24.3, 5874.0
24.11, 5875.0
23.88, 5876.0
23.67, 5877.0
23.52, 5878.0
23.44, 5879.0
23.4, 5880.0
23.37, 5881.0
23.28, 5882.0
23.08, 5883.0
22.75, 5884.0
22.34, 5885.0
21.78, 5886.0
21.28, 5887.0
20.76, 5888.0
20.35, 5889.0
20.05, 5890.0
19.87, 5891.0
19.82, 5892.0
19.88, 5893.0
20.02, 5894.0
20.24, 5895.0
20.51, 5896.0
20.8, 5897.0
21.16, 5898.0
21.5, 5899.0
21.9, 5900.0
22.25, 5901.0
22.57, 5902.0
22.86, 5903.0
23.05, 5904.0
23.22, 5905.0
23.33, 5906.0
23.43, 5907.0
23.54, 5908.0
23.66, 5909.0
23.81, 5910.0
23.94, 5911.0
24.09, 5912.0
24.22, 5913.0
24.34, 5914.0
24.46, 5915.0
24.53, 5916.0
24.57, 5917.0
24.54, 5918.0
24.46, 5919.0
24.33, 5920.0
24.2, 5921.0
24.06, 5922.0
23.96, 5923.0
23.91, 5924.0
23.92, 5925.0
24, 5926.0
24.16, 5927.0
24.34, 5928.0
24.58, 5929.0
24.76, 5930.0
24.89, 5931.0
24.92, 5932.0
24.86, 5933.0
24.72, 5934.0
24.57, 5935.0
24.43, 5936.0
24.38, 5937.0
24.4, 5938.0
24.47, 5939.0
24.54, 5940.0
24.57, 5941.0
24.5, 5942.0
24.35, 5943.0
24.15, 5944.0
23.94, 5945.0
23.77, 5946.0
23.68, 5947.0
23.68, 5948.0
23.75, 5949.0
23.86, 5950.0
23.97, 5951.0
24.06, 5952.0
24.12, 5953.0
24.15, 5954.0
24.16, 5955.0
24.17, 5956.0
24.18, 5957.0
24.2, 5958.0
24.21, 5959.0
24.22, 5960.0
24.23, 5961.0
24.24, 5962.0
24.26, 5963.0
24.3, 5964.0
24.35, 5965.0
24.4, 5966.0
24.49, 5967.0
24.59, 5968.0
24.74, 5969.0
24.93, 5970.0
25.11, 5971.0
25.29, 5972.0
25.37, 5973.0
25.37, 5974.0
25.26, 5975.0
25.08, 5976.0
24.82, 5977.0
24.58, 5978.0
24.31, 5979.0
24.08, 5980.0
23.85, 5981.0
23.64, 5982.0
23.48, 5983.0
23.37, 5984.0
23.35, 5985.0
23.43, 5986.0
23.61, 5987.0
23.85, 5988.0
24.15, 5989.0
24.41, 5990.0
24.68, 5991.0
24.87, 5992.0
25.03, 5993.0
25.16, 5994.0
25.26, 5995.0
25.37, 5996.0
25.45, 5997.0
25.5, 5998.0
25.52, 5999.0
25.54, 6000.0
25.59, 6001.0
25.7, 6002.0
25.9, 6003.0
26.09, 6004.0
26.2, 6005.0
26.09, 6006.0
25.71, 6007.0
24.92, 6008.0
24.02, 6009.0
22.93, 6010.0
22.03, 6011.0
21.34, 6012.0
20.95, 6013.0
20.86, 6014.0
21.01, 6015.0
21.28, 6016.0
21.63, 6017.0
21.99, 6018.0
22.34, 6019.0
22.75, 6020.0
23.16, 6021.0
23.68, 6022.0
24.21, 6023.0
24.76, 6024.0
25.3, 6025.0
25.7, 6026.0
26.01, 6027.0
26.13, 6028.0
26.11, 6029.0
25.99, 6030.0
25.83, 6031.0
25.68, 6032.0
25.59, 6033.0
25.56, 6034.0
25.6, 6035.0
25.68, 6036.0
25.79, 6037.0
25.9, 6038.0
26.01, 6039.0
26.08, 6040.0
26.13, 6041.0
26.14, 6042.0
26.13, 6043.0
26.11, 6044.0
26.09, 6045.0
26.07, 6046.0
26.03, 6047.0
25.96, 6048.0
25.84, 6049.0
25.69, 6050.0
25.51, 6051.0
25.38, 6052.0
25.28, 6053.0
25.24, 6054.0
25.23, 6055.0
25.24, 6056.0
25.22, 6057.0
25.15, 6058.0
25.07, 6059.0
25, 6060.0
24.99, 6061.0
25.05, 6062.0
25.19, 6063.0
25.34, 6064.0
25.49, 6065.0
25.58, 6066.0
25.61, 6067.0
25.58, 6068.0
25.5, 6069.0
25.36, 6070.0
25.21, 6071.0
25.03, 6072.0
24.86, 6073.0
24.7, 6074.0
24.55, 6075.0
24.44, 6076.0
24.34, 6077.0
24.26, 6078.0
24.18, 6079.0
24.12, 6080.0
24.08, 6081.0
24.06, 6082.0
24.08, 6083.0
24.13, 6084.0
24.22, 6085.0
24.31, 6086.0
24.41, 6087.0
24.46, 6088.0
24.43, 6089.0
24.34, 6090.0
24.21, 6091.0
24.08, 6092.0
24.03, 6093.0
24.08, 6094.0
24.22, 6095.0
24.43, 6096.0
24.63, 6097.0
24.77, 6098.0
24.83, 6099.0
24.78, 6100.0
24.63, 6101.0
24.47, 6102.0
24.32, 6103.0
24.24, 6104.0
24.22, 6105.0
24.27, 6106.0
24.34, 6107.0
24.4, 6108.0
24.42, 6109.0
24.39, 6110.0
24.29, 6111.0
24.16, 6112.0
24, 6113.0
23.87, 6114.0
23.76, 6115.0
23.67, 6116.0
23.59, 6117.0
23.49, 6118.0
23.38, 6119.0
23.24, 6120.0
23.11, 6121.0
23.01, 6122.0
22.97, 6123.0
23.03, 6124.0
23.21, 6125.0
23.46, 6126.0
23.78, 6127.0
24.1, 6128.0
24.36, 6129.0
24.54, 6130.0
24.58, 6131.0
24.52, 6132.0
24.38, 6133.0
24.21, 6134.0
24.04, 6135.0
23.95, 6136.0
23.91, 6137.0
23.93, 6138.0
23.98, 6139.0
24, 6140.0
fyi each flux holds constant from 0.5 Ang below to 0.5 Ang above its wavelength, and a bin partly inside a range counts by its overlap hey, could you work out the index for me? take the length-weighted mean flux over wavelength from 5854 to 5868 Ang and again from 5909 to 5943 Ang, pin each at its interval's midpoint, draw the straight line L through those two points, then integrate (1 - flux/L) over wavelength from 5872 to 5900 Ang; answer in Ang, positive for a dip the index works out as 2.48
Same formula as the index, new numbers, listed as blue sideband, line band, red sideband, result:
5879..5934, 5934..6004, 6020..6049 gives -0.7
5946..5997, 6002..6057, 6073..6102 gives -1.0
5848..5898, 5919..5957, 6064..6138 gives -1.3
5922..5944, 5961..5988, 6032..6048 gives 0.7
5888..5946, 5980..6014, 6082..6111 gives -0.9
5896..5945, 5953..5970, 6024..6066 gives 0.1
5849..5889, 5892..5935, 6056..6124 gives 1.0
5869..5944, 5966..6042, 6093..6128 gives -2.9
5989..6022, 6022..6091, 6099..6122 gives -3.4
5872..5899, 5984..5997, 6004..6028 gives -0.7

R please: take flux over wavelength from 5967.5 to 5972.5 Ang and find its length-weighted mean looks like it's 24.9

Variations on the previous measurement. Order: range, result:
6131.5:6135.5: 24.3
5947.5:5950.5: 23.8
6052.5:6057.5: 25.2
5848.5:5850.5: 25.1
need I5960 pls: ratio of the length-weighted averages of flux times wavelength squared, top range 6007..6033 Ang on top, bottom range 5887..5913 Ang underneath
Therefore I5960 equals 1.1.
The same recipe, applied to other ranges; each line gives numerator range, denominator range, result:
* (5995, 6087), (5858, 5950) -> 1.11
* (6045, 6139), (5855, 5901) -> 1.15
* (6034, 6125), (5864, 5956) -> 1.11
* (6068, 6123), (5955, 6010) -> 1.02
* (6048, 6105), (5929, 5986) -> 1.06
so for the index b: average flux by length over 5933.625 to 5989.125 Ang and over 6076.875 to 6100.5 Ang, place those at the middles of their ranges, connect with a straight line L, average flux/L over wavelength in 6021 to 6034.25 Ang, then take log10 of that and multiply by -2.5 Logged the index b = -0.05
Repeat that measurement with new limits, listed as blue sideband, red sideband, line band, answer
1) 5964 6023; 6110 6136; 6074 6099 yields -0.02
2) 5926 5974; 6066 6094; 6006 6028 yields 0.05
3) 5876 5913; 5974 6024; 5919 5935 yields -0.07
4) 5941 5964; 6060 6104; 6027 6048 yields -0.06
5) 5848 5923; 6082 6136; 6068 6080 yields -0.04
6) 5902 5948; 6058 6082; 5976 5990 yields 0.02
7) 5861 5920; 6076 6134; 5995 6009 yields -0.09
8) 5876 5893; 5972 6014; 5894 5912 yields 0.00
